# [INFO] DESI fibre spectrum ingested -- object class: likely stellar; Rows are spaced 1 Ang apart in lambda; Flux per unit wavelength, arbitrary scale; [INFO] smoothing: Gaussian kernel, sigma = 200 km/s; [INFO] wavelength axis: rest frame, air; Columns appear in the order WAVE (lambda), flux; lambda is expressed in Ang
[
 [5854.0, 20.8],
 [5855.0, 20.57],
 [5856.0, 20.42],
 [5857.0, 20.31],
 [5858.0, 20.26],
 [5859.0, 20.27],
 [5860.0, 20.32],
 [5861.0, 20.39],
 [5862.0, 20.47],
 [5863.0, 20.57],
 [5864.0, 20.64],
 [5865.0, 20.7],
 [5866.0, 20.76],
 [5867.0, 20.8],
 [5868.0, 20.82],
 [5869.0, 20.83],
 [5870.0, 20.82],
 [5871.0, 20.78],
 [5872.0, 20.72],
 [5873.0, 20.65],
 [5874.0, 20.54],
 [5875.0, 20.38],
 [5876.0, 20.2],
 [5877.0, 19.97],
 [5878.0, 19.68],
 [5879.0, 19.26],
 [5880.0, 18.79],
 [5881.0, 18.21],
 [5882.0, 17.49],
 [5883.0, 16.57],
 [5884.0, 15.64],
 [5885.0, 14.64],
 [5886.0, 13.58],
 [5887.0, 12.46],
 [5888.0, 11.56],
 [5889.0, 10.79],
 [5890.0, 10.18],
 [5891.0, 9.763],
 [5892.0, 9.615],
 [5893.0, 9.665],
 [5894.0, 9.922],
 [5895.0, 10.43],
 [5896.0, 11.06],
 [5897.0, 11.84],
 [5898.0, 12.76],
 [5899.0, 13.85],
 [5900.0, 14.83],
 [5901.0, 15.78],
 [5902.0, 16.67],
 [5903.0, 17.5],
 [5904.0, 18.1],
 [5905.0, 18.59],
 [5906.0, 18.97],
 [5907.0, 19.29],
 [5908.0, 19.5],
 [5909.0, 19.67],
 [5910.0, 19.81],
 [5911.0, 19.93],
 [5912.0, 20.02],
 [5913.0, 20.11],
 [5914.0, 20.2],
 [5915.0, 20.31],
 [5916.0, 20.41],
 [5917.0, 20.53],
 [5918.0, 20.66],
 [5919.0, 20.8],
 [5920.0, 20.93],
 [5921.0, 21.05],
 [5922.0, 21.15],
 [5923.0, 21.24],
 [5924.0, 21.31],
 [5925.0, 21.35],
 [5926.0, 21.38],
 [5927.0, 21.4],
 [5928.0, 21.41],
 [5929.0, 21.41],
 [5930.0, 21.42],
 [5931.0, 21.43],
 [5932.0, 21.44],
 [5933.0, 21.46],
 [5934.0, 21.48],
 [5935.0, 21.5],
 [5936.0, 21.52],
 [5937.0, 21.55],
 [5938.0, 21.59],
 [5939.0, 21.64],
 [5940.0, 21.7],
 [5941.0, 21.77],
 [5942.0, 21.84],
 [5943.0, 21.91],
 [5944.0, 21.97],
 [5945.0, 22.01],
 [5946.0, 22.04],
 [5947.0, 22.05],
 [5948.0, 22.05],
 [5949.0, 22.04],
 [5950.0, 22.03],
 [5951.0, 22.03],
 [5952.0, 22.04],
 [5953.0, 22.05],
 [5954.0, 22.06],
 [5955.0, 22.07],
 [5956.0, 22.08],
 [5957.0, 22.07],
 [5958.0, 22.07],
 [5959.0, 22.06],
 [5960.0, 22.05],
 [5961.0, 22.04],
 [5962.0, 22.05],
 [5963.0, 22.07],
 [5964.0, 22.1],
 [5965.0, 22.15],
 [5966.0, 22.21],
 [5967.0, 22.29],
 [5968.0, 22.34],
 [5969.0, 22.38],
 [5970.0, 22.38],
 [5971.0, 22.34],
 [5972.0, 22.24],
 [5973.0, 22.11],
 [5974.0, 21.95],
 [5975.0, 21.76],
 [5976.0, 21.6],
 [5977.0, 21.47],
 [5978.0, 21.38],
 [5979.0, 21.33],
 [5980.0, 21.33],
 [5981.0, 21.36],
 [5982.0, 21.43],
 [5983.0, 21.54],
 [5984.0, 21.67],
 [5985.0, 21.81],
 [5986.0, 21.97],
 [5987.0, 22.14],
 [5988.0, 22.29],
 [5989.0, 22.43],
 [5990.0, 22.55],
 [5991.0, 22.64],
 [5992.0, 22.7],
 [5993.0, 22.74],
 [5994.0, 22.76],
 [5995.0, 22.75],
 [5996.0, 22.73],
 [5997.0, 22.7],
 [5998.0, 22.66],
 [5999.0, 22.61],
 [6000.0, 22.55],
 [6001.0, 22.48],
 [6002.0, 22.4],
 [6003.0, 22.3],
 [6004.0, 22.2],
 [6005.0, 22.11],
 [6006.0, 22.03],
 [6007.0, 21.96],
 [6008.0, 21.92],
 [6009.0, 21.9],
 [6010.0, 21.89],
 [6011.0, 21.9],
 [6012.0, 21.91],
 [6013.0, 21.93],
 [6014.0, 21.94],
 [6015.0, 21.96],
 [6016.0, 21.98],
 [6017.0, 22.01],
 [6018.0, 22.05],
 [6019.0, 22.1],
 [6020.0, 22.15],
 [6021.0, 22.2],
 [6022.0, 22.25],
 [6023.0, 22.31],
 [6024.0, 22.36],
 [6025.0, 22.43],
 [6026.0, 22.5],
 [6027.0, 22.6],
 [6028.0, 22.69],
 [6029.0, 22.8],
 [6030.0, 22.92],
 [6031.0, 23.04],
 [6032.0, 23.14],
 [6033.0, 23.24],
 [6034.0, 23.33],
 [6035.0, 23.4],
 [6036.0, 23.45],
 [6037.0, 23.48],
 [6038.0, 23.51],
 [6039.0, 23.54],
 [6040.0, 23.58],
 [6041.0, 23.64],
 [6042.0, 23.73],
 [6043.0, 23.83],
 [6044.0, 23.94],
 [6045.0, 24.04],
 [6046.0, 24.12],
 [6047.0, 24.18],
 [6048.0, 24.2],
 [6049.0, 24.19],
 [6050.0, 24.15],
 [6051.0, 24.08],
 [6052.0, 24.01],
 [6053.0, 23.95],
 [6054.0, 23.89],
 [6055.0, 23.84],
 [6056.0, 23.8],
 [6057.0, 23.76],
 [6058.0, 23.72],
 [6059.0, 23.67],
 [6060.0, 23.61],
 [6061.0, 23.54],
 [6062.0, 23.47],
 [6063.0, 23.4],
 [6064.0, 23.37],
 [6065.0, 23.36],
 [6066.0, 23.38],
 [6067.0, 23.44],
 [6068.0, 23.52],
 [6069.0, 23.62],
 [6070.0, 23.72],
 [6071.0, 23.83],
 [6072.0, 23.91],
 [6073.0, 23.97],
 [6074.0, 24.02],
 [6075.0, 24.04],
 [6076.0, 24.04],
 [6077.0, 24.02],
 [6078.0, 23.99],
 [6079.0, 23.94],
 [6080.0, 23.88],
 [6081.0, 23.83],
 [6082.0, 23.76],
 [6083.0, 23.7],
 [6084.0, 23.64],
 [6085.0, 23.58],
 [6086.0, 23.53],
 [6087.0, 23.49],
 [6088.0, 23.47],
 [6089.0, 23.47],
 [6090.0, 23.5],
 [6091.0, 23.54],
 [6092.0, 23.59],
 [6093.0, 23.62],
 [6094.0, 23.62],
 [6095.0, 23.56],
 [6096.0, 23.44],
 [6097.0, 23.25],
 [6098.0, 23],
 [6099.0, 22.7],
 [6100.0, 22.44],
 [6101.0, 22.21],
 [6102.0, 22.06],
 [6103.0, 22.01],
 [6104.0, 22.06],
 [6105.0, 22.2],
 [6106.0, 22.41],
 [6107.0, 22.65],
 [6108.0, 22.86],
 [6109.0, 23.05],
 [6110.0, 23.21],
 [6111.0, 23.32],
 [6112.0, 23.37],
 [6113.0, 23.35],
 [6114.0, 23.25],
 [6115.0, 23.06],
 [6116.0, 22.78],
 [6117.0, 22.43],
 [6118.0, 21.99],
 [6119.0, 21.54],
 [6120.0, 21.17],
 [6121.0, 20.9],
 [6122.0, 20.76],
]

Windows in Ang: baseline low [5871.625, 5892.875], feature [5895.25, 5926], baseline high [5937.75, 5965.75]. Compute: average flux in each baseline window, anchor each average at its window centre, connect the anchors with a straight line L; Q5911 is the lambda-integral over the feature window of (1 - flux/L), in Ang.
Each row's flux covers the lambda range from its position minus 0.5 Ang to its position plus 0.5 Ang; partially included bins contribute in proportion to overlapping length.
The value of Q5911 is 0.0 Ang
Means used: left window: 16.1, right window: 22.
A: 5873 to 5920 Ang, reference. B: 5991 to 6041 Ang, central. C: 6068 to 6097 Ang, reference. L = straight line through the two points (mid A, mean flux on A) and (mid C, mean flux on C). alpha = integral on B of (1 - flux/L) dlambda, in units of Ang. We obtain -3.2 Ang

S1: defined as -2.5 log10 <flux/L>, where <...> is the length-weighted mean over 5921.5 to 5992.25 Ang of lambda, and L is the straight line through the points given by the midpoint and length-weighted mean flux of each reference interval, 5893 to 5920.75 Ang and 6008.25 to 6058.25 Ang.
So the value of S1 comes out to -0.12 mag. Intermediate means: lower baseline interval 17.4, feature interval 21.9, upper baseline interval 23.1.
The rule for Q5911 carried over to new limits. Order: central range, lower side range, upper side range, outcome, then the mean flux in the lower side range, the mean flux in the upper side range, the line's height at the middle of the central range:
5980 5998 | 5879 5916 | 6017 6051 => -1.34 Ang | 15.6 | 23.2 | 20.7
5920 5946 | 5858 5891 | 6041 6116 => -2.25 Ang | 18.3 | 23.5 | 19.8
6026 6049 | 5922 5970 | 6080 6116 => -0.86 Ang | 21.8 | 23.1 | 22.6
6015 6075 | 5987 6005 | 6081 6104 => -1.22 Ang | 22.5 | 23.2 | 22.9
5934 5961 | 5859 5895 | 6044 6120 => -3.47 Ang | 17.3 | 23.4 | 19.4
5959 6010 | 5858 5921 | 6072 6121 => -4.99 Ang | 17.6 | 23.1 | 20.2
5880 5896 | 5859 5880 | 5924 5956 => 6.10 Ang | 20.4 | 21.7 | 20.8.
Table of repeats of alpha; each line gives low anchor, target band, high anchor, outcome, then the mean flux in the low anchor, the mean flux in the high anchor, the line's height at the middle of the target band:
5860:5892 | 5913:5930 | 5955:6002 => -1.00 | 17.9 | 22.1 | 19.8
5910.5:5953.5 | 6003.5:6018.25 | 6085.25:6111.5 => 0.11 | 21.4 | 23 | 22.1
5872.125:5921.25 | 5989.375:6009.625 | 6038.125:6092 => -1.33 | 16.8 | 23.8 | 21.1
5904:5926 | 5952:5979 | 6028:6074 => -0.66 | 20.3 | 23.6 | 21.5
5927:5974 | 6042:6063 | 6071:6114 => -0.88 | 21.9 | 23.3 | 22.9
